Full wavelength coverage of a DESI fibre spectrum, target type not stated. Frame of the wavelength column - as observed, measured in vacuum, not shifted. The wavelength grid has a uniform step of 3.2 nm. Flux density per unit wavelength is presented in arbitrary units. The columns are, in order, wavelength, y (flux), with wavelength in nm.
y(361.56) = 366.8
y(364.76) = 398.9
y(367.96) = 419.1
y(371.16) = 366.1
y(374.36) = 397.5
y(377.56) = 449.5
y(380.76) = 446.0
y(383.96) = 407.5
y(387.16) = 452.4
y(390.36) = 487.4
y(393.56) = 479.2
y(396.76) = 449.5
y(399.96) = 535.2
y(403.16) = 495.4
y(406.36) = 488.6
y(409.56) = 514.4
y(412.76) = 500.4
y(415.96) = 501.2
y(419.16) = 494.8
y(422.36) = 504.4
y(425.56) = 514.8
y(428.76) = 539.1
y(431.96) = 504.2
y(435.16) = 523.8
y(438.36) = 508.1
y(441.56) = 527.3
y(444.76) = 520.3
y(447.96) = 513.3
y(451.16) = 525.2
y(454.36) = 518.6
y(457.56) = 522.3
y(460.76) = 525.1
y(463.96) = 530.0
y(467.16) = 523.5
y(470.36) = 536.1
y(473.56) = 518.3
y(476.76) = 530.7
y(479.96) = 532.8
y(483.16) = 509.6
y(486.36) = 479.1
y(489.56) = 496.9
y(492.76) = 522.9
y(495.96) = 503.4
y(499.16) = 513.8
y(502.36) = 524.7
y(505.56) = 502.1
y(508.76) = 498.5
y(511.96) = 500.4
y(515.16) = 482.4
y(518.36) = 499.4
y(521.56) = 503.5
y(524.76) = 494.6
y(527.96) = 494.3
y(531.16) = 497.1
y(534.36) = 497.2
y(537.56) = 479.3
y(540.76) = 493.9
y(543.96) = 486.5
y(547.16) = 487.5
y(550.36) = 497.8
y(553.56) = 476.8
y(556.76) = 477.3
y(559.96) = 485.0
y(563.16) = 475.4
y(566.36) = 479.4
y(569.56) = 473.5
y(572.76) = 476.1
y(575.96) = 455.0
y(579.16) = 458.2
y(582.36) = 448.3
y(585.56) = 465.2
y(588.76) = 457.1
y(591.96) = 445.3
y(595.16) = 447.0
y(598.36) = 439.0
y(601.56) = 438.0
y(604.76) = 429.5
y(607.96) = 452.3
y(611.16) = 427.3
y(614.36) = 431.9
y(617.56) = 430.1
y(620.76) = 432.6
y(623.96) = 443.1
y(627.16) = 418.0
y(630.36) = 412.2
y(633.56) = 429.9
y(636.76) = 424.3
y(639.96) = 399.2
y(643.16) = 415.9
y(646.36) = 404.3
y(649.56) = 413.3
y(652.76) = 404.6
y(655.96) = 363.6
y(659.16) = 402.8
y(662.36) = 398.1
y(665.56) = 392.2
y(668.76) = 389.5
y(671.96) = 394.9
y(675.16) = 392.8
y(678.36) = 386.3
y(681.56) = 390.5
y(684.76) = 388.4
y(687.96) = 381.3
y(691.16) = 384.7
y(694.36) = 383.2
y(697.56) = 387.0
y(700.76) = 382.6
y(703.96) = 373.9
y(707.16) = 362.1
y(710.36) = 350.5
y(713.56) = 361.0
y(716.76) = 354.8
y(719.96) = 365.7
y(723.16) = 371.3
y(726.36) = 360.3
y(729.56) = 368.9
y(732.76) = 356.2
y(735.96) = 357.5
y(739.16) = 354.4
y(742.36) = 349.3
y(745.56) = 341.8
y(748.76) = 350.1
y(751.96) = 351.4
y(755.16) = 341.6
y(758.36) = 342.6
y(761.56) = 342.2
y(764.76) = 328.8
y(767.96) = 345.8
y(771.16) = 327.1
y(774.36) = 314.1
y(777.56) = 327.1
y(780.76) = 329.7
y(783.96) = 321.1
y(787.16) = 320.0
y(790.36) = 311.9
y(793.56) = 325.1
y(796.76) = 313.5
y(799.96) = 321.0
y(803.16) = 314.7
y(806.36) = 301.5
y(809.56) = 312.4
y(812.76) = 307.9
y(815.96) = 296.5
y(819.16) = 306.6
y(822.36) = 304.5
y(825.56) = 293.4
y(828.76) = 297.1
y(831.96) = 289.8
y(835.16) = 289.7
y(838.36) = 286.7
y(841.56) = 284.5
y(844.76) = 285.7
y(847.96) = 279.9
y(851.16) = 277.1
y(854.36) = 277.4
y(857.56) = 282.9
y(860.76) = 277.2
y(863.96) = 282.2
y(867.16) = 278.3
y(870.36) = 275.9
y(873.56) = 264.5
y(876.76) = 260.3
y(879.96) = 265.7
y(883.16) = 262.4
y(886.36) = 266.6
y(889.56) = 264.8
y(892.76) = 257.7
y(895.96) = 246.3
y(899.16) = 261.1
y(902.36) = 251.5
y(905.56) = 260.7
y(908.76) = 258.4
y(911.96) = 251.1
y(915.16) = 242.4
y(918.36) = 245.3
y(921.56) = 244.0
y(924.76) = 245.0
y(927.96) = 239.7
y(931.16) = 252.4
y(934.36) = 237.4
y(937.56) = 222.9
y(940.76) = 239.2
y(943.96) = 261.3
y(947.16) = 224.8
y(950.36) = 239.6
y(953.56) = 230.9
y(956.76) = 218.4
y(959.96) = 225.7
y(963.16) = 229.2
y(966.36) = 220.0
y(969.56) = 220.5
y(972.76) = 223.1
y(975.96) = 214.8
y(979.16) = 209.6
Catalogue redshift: 0.001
